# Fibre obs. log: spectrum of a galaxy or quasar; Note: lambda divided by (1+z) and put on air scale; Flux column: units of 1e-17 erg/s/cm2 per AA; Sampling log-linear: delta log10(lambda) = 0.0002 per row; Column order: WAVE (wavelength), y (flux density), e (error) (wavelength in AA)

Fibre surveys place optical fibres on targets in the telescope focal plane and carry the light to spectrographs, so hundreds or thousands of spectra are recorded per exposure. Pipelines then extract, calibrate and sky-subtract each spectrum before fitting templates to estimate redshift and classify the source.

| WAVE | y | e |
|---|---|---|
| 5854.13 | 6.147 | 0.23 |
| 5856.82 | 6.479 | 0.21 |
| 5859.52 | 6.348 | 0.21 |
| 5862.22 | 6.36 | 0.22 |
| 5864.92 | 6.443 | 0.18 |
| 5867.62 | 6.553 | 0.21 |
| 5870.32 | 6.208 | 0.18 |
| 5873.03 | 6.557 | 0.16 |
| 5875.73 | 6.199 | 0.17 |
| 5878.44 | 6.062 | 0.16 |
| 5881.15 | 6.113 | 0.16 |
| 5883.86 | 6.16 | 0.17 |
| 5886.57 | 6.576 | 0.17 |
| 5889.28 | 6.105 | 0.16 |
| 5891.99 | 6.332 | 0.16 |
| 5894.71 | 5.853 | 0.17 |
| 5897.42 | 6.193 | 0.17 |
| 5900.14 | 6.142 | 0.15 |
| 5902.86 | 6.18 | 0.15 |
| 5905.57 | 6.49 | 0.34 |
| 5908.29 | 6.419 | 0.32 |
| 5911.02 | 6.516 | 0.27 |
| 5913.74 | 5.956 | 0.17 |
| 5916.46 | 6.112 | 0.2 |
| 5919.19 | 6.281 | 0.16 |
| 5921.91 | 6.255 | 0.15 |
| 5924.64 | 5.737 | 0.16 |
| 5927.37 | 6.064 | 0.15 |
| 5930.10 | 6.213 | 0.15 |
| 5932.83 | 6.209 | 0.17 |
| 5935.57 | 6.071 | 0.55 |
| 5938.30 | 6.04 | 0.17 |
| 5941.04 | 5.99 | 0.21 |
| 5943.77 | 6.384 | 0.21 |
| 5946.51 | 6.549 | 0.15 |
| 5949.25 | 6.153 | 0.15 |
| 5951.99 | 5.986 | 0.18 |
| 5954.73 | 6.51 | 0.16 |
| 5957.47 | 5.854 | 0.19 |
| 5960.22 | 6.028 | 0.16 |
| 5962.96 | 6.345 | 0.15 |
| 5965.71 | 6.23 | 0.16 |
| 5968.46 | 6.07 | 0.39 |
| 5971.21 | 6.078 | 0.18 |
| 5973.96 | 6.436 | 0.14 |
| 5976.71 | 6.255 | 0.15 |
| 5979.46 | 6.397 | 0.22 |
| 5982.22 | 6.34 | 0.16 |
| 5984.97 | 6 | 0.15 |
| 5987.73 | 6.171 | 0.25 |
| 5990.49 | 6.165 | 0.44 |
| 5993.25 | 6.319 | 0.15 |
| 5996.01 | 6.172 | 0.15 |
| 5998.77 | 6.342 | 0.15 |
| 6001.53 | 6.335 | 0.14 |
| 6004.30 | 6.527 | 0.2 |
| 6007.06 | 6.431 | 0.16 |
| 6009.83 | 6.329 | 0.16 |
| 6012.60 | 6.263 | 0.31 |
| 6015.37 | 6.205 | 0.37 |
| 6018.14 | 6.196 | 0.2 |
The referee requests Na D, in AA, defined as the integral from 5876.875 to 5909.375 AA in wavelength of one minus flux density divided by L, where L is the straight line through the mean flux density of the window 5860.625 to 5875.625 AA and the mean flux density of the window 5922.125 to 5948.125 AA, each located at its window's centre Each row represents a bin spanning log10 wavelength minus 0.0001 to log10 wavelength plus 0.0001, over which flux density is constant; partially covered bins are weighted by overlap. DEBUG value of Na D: 0.5 AA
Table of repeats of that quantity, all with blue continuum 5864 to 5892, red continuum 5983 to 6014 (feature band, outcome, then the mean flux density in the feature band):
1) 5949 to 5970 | 0.5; 6.15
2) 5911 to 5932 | 0.6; 6.12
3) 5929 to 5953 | 0.4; 6.18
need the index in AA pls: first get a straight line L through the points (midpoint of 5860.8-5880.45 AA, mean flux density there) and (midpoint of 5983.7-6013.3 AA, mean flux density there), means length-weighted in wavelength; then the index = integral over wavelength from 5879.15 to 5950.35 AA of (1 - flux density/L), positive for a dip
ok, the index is 1.3 AA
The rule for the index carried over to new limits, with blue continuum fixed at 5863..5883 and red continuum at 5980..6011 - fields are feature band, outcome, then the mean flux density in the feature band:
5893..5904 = 0.35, 6.09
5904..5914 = -0.14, 6.39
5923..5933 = 0.40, 6.04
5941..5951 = 0.00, 6.3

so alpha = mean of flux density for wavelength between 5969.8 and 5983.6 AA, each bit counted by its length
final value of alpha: 6.3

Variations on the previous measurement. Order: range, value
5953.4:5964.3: 6.18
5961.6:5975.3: 6.23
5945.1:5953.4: 6.23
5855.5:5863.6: 6.39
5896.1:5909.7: 6.28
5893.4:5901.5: 6.06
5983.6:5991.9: 6.11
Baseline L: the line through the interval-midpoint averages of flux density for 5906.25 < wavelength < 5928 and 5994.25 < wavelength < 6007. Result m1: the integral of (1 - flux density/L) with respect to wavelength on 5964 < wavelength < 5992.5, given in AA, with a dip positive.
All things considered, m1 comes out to 0.4 AA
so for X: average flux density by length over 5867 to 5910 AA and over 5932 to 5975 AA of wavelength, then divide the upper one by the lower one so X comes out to 0.99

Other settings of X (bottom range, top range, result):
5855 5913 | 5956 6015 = 0.99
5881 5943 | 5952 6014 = 1.01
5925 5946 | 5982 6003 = 1.01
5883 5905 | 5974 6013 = 1.01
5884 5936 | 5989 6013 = 1.02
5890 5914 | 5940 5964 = 0.99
